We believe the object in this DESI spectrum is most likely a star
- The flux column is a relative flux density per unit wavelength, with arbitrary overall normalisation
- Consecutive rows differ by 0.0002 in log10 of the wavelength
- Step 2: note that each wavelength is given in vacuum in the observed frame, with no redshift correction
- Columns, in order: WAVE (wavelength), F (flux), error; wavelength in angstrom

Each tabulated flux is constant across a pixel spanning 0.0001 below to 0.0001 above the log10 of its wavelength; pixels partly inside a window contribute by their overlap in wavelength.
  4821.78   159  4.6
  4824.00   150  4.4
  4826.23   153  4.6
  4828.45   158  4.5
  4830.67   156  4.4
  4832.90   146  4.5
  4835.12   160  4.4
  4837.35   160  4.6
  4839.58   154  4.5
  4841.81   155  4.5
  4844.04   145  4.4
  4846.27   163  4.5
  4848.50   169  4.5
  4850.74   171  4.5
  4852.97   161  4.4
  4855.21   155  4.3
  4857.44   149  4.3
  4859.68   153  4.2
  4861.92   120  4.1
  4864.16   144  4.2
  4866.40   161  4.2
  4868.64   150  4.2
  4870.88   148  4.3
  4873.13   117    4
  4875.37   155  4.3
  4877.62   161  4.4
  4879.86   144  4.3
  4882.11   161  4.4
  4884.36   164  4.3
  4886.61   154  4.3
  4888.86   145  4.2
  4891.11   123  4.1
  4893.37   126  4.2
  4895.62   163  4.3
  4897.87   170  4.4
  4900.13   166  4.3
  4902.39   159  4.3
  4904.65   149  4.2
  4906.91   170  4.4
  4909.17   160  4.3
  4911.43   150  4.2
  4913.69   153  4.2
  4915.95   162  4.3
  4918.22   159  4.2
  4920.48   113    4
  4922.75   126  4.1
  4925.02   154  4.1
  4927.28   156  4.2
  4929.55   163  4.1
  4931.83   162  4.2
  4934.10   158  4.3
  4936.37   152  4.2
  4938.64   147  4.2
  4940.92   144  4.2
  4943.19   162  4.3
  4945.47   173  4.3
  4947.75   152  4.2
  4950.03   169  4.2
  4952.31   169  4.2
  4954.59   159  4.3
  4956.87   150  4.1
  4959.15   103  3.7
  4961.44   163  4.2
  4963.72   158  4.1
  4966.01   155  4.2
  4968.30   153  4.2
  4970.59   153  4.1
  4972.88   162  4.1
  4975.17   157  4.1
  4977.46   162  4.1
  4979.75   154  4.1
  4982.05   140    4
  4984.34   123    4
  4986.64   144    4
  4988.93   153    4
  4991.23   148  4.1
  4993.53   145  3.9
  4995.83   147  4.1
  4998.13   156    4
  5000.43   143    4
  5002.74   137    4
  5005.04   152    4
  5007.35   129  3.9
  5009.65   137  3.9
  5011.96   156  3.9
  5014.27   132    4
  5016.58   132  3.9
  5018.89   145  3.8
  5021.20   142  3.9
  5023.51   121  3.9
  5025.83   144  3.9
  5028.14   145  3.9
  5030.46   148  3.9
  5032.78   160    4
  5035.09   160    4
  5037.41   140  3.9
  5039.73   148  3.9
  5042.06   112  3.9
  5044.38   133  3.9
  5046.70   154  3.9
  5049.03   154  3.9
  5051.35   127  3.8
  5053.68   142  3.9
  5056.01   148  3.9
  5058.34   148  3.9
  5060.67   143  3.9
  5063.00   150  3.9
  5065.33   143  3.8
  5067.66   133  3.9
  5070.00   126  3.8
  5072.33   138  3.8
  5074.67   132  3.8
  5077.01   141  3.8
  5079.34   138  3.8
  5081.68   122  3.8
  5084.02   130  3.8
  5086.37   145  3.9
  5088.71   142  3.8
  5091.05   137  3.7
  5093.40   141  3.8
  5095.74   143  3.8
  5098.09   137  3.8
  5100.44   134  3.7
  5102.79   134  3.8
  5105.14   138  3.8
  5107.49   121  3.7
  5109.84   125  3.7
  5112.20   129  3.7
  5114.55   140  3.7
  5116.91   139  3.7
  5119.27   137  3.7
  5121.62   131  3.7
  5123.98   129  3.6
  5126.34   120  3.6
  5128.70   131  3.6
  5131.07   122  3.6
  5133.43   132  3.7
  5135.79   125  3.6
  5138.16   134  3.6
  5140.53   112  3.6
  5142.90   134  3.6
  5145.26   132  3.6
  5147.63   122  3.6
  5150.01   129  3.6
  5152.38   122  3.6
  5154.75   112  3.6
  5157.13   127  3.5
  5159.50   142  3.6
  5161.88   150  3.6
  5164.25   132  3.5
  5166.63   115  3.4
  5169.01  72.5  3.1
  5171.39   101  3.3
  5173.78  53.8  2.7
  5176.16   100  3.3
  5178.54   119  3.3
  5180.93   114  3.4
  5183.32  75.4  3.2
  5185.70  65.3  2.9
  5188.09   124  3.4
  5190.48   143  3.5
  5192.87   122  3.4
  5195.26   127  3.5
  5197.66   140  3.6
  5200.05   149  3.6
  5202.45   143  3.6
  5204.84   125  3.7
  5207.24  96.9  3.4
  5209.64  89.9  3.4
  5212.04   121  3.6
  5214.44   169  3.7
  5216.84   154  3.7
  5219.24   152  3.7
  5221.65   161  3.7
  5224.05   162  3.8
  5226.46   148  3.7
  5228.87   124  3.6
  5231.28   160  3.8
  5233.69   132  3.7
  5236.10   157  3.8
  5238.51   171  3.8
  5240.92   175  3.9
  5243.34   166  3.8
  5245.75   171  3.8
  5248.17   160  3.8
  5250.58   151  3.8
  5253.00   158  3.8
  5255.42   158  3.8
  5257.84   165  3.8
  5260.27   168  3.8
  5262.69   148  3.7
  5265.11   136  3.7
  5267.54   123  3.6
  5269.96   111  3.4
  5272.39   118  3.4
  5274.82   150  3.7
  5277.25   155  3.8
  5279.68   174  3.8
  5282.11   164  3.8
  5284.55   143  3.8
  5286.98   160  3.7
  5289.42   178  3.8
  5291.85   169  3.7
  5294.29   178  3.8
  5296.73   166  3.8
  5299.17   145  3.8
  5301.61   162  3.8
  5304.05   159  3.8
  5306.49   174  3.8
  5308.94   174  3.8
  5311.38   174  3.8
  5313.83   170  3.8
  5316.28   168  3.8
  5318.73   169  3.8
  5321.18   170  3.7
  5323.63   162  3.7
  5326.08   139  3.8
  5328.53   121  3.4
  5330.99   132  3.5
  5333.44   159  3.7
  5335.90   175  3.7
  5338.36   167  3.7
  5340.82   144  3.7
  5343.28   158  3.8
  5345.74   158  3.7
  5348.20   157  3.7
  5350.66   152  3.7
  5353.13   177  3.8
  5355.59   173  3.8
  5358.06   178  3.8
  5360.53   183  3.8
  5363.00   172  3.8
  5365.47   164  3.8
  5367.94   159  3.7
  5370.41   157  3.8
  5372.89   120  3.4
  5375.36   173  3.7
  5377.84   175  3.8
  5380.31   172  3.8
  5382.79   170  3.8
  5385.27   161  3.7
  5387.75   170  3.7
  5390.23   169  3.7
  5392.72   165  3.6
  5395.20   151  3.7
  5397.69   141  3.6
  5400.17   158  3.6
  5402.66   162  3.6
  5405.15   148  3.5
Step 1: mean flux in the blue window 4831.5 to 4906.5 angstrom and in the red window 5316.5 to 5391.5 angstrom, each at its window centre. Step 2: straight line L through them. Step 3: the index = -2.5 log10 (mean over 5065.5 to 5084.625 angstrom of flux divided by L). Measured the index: 0.17 mag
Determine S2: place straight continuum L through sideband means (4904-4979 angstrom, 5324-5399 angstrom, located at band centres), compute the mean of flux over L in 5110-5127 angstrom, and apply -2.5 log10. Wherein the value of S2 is 0.18 mag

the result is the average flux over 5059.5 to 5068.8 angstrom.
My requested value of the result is 142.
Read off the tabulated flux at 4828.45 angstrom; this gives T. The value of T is 158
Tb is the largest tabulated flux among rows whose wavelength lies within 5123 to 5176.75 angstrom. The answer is 150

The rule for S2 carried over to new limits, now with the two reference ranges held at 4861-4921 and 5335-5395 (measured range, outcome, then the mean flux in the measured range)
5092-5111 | 0.17 mag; 134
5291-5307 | -0.01 mag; 164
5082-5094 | 0.14 mag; 138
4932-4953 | -0.05 mag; 158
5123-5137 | 0.24 mag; 126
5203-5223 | 0.19 mag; 134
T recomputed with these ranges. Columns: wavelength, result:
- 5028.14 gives 145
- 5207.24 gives 96.9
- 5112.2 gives 129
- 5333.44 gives 159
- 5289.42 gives 178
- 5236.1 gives 157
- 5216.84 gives 154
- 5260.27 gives 168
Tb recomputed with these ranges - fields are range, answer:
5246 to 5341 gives 178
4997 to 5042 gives 160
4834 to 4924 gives 171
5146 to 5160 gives 142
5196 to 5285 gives 175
